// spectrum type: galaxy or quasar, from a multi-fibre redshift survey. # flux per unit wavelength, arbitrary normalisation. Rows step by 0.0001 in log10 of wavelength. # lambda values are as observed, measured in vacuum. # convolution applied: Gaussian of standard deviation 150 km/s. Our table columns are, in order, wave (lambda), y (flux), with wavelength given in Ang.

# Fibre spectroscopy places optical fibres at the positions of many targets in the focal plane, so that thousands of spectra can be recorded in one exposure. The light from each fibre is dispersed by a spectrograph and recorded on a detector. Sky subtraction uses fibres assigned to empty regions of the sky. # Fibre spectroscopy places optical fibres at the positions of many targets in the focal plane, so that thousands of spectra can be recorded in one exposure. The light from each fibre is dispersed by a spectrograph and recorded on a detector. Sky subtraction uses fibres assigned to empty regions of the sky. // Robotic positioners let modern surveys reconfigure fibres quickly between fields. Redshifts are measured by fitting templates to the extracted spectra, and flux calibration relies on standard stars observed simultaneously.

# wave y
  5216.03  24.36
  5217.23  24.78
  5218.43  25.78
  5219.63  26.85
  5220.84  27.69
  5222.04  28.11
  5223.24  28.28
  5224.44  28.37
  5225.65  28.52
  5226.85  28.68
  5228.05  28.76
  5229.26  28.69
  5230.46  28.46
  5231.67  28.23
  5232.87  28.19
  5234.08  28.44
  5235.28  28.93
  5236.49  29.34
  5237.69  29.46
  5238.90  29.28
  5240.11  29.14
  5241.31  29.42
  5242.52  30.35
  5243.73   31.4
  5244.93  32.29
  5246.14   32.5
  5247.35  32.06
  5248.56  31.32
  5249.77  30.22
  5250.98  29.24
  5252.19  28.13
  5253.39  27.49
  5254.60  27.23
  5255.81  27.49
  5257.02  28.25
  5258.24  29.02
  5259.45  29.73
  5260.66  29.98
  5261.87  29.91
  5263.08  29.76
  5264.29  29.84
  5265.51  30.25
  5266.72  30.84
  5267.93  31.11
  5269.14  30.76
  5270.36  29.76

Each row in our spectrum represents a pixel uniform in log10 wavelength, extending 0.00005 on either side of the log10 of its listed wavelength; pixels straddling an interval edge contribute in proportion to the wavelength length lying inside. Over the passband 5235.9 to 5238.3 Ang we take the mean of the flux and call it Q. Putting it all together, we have 29.4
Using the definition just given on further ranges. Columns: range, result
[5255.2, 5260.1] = 28.6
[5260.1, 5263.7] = 29.9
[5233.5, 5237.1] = 29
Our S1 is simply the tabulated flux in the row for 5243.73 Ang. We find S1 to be 31.4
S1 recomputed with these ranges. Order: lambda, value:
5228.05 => 28.76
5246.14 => 32.5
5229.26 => 28.69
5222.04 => 28.11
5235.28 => 28.93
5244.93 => 32.29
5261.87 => 29.91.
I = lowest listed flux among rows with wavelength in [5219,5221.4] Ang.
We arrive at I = 26.85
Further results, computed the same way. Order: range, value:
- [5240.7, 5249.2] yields 29.42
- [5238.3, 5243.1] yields 29.14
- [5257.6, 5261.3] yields 29.02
